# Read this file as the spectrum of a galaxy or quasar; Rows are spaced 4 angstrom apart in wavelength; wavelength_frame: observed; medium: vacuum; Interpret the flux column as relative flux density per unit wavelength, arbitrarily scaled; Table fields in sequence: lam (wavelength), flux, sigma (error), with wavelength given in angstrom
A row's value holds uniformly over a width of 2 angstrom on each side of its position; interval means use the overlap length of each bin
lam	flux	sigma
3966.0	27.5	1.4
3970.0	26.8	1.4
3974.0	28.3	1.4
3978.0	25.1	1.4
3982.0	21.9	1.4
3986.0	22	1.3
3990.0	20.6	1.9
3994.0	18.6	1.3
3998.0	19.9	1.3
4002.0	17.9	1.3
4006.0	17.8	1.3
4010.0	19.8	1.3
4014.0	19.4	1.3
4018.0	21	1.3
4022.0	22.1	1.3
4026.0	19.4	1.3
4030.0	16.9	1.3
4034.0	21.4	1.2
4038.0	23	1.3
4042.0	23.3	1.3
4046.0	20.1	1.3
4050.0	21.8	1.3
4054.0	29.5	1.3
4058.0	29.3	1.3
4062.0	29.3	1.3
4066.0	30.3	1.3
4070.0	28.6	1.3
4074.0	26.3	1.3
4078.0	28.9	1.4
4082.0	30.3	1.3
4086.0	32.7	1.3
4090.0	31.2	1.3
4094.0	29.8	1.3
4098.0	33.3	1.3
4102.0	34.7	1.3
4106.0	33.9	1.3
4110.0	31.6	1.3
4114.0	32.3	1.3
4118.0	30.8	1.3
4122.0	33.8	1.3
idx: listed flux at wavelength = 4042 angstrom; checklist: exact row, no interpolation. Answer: 23.3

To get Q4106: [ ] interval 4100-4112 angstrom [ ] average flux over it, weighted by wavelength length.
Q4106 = 33.4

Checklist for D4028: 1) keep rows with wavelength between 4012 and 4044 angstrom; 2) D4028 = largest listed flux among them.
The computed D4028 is 23.3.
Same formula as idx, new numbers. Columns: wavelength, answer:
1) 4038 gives 23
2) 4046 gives 20.1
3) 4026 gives 19.4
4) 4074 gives 26.3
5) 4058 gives 29.3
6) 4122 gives 33.8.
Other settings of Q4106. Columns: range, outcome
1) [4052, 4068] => 29.6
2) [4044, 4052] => 21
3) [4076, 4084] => 29.6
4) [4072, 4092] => 29.9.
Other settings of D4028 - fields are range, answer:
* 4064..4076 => 30.3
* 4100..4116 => 34.7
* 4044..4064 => 29.5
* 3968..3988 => 28.3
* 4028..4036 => 21.4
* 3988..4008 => 20.6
